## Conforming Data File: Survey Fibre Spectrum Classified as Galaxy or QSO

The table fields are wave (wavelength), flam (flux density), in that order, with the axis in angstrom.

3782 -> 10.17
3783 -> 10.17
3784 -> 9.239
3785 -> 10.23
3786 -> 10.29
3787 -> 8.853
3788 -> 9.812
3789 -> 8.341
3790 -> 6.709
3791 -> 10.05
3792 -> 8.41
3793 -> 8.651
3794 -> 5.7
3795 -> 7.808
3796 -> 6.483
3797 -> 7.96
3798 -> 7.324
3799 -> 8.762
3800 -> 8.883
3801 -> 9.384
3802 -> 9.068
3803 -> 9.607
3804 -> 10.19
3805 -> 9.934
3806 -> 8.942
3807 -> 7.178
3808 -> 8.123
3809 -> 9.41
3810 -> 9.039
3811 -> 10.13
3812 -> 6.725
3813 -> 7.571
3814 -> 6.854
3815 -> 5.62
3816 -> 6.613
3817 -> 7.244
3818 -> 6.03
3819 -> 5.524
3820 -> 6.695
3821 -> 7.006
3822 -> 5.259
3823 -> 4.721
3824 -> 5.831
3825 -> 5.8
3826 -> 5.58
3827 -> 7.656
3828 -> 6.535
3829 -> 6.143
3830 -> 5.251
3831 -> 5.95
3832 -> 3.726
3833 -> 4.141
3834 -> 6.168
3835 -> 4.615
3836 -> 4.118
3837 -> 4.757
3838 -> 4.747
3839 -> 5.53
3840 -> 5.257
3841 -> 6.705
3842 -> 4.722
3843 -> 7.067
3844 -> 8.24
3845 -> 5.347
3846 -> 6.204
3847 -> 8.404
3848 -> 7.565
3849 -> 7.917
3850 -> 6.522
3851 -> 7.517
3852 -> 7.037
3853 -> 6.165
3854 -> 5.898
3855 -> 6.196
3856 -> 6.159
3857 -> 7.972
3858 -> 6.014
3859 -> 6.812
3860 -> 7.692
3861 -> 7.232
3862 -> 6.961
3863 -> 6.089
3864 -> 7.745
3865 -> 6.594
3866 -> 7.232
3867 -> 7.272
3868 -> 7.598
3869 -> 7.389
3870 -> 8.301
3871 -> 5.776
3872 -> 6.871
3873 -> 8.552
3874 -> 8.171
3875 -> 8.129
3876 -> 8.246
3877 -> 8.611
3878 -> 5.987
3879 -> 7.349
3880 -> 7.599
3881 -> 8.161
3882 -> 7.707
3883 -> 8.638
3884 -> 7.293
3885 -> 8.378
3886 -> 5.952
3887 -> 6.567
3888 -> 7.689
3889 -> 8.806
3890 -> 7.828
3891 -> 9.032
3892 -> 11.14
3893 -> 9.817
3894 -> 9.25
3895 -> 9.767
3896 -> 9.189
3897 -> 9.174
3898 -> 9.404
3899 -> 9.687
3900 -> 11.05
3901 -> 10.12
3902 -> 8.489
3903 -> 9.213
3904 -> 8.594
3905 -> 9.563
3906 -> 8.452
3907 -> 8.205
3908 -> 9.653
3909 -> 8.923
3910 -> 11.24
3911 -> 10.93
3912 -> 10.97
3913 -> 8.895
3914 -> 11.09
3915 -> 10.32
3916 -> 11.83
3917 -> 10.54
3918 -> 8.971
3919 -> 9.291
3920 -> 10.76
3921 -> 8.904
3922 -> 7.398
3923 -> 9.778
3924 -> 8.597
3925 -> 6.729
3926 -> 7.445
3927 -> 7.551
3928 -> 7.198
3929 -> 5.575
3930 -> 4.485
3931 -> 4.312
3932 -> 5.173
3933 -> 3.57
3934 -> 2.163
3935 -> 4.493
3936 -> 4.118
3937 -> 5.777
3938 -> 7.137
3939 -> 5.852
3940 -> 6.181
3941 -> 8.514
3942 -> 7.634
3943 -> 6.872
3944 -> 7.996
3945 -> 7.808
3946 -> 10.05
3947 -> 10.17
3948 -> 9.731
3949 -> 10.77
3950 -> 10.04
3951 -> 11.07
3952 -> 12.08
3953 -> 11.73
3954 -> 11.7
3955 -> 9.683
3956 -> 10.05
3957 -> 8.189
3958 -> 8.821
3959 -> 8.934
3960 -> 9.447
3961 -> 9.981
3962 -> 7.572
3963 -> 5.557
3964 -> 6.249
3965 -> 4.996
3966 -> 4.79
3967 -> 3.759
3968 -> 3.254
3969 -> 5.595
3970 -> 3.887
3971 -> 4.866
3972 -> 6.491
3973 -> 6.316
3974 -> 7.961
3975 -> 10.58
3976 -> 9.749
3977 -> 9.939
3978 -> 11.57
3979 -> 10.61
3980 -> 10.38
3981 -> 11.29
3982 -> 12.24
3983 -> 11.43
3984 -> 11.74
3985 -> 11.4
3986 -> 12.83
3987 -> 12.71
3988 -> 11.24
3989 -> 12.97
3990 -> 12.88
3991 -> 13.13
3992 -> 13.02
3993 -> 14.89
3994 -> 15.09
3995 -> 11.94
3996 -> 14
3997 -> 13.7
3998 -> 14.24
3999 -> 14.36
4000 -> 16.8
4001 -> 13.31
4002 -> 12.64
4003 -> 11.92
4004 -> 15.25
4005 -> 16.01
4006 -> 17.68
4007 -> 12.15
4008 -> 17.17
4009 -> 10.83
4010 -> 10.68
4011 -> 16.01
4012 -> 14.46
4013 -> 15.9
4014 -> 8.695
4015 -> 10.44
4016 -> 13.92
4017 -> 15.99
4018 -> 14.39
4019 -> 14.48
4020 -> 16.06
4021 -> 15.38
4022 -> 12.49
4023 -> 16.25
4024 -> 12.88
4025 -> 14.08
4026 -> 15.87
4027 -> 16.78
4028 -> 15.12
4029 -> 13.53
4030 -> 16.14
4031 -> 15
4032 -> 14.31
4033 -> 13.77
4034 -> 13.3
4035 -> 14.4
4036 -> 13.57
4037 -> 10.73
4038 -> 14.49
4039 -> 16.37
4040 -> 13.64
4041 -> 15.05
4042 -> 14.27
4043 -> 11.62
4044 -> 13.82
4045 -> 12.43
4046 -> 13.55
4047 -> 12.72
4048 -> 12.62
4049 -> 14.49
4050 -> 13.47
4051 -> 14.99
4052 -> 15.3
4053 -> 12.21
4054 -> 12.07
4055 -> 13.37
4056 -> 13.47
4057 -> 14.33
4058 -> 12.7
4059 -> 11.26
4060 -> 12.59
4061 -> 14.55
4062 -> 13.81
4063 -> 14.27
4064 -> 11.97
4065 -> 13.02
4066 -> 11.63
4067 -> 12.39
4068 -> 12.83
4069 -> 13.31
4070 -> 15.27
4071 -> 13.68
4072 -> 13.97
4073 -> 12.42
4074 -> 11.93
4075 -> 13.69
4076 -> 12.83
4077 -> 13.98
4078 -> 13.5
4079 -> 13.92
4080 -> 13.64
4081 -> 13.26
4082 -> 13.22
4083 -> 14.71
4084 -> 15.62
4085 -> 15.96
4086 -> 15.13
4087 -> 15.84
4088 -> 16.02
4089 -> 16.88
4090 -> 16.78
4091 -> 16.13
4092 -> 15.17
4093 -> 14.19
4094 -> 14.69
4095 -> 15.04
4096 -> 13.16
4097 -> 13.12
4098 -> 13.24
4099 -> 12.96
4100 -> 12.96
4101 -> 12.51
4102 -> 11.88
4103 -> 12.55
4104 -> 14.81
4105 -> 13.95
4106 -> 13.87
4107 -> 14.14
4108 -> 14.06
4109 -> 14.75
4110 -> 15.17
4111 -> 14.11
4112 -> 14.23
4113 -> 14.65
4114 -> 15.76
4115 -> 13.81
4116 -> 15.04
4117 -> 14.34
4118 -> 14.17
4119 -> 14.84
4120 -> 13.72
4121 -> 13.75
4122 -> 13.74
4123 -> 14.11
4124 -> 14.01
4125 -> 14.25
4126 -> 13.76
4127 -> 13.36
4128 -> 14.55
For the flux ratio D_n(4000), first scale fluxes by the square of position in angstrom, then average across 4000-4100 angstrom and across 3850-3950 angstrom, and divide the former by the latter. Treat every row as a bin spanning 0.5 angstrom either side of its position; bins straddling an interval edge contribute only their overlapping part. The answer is 1.89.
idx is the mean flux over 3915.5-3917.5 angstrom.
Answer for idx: 11.2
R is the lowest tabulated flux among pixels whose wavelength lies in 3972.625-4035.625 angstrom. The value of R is 6.316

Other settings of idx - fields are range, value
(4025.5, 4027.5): 16.3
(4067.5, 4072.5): 13.8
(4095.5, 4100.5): 13.1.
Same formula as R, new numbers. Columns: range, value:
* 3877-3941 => 2.163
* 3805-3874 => 3.726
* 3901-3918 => 8.205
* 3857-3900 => 5.776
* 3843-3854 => 5.347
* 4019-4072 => 10.73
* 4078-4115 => 11.88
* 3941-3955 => 6.872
